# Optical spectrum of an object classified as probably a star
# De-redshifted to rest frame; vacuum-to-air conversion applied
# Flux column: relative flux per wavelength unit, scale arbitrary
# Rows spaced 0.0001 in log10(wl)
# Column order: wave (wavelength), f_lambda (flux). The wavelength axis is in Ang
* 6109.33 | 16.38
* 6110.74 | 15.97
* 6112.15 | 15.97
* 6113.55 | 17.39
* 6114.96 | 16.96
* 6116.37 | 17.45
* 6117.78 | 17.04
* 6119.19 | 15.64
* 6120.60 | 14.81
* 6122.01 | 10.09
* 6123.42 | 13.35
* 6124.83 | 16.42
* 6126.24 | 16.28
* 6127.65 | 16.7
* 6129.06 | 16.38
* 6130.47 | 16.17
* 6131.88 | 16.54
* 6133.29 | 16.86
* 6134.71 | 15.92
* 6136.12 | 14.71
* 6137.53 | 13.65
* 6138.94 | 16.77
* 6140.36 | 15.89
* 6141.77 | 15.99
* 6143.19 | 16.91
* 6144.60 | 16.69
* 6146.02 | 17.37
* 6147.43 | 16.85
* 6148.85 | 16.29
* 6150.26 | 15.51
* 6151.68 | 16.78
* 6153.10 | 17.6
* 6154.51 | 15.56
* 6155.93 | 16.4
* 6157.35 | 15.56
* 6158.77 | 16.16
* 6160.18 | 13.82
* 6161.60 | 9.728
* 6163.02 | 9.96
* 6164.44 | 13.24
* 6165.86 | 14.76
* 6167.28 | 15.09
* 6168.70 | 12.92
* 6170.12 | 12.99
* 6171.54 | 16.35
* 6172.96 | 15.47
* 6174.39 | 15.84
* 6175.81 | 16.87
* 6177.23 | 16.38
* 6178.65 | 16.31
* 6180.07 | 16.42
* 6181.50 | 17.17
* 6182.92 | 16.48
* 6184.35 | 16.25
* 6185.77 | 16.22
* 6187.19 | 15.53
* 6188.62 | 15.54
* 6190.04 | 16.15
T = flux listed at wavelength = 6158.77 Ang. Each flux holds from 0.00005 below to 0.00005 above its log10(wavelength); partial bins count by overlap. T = 16.16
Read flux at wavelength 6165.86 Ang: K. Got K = 14.76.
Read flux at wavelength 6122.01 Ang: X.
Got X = 10.09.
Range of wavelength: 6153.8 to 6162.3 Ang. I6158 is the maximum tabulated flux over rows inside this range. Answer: 16.4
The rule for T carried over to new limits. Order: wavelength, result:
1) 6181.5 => 17.17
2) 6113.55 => 17.39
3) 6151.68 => 16.78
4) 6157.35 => 15.56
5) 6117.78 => 17.04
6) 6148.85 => 16.29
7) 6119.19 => 15.64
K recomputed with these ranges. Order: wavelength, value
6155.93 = 16.4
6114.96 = 16.96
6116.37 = 17.45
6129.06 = 16.38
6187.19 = 15.53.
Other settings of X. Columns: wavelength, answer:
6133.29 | 16.86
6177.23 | 16.38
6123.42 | 13.35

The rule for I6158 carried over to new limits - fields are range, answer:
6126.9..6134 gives 16.86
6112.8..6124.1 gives 17.45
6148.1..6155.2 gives 17.6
